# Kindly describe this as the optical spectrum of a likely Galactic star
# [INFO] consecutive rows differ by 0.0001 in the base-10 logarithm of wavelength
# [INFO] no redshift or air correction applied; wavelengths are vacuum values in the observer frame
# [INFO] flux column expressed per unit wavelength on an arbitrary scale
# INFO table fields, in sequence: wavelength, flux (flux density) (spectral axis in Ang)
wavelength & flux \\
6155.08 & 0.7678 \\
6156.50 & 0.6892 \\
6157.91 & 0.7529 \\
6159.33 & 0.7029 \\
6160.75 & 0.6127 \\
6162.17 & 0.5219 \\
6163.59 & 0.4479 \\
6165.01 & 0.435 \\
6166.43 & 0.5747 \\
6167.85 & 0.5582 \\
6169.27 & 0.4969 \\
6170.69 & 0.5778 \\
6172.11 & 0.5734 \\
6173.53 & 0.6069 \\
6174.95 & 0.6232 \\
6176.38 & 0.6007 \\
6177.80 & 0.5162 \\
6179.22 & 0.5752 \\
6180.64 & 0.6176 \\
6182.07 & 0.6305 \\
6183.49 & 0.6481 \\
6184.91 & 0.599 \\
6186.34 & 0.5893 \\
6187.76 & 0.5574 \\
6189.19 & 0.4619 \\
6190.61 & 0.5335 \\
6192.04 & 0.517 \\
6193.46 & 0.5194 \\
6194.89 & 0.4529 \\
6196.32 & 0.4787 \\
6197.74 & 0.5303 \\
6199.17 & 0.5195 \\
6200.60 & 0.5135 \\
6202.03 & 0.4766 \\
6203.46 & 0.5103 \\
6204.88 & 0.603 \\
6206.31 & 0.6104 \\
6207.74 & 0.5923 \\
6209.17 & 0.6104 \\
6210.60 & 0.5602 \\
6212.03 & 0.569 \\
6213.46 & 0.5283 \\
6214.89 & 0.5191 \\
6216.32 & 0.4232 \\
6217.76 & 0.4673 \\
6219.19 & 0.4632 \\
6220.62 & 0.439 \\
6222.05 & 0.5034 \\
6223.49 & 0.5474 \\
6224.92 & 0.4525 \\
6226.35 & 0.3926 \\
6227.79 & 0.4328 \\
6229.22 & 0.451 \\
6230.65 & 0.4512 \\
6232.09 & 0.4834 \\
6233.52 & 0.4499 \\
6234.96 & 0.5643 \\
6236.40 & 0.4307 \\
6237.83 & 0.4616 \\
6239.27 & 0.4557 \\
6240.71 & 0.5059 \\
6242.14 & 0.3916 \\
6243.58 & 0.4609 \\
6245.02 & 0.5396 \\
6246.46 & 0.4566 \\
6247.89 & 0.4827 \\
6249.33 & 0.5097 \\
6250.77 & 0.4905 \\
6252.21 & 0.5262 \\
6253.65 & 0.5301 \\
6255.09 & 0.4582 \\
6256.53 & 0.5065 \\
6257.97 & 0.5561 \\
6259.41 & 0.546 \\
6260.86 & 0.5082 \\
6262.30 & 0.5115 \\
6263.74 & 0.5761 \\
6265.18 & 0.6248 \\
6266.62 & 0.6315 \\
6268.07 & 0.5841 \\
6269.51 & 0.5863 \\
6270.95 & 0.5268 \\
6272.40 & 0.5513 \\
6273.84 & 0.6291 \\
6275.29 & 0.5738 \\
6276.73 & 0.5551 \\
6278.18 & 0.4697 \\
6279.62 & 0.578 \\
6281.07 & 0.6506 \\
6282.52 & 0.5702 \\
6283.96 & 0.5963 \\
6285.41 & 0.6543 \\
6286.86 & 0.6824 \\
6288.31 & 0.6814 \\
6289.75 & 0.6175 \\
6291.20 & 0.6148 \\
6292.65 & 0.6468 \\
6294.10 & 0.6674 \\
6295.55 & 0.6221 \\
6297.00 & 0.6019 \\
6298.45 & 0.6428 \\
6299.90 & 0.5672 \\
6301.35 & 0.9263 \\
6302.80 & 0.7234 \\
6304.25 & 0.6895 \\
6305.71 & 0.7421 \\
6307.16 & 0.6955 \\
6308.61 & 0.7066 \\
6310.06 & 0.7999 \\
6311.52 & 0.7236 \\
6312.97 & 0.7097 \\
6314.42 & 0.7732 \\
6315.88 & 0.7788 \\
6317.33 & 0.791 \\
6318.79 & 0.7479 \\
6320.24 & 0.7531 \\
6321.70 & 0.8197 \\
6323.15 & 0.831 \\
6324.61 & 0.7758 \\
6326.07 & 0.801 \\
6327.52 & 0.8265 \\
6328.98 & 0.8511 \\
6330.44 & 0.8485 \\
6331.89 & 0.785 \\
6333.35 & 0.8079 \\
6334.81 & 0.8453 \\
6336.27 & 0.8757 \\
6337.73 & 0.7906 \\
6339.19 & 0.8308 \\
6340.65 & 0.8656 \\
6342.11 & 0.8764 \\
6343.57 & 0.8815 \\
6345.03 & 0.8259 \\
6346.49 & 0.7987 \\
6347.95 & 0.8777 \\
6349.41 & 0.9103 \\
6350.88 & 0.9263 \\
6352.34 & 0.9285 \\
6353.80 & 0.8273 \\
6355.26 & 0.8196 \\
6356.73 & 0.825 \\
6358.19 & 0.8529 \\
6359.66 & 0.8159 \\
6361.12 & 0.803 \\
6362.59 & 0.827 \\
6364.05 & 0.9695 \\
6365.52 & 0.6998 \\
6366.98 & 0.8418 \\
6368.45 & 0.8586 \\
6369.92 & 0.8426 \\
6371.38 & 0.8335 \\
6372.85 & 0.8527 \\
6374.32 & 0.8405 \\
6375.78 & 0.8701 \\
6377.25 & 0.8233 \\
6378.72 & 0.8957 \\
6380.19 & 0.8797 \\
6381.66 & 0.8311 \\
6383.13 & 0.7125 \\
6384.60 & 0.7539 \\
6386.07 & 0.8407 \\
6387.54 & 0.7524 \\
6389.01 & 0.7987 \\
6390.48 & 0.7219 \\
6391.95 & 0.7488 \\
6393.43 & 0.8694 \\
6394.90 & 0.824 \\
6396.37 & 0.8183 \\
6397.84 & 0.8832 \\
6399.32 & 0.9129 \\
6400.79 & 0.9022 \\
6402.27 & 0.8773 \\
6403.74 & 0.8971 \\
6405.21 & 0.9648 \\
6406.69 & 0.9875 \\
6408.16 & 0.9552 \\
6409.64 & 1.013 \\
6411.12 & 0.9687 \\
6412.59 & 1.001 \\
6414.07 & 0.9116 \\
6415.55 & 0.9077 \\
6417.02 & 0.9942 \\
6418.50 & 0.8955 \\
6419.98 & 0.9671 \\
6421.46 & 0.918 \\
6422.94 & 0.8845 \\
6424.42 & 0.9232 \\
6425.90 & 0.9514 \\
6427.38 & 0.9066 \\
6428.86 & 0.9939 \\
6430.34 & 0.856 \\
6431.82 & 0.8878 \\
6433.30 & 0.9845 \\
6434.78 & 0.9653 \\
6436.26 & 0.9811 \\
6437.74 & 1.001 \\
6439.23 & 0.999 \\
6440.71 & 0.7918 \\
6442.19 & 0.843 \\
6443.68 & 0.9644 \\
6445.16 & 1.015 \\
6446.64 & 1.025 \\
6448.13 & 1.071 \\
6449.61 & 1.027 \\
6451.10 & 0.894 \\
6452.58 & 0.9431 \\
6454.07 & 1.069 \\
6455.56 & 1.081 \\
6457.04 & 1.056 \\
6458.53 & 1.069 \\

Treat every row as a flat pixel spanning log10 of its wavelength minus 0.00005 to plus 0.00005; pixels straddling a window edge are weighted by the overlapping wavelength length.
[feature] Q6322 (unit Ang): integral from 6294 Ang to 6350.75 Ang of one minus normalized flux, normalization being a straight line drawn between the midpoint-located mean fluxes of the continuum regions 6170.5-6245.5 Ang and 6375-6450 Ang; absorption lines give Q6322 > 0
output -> -3.5 Ang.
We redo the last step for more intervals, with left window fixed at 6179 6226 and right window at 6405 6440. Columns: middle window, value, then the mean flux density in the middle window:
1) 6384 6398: 1.45 Ang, 0.798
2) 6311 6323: -0.26 Ang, 0.767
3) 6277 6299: 2.43 Ang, 0.618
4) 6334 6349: -0.97 Ang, 0.848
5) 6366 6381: 0.11 Ang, 0.851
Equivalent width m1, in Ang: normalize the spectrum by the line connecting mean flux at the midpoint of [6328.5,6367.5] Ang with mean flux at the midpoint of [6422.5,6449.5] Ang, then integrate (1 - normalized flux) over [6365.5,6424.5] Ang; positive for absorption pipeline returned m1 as 1.9 Ang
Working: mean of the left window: 0.845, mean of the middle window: 0.872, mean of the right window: 0.95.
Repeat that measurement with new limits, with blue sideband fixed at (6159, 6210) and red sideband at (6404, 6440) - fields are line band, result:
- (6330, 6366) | -0.8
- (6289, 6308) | 1.8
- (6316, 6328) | -0.1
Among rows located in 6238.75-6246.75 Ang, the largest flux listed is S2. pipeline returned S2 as 0.5396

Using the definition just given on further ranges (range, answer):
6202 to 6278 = 0.6315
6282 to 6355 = 0.9285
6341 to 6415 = 1.013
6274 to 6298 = 0.6824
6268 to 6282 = 0.6506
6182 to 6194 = 0.6481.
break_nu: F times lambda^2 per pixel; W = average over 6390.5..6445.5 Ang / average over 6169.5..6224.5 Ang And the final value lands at 1.8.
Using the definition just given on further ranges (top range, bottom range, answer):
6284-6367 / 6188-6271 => 1.58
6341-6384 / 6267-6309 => 1.37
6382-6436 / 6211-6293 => 1.78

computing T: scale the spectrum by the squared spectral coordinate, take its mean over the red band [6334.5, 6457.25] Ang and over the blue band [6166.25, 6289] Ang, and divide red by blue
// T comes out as 1.76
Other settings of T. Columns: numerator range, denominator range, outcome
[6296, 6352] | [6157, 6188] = 1.42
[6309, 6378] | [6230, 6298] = 1.54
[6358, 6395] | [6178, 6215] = 1.58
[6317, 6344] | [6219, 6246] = 1.81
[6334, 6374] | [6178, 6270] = 1.71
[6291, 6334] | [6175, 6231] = 1.46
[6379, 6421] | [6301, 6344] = 1.13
